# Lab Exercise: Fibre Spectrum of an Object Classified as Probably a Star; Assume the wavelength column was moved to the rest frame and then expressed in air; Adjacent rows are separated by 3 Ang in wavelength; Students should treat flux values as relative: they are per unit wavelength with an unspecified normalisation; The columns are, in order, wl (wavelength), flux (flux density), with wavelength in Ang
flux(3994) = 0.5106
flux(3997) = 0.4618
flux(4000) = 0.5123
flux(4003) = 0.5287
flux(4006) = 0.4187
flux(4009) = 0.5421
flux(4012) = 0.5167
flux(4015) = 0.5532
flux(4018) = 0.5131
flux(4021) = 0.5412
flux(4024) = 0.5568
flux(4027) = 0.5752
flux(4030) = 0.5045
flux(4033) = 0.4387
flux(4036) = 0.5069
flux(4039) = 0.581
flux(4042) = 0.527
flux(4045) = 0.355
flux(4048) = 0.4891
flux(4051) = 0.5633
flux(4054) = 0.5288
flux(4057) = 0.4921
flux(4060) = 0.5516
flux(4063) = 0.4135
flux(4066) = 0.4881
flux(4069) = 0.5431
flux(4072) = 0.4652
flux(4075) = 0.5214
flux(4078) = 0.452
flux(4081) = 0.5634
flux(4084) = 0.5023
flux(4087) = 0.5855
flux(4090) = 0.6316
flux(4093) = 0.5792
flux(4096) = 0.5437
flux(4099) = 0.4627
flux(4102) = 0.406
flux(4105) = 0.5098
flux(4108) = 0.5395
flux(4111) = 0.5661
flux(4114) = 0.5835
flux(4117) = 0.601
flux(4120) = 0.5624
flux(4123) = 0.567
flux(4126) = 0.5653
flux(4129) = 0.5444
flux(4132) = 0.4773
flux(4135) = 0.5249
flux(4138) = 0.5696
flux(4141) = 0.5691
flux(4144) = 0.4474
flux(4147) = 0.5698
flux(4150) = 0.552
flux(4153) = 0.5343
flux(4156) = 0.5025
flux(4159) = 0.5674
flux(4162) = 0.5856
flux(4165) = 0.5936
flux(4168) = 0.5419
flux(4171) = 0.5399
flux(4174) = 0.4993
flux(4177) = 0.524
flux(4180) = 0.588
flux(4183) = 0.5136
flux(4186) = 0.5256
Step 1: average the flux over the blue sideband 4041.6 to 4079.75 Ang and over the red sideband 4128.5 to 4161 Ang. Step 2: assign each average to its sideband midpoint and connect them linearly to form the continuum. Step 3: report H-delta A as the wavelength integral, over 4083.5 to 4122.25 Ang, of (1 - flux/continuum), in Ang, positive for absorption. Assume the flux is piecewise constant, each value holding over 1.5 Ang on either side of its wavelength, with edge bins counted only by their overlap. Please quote -2.5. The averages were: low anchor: 0.491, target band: 0.546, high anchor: 0.533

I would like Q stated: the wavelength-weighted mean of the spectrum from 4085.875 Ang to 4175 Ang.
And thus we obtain 0.544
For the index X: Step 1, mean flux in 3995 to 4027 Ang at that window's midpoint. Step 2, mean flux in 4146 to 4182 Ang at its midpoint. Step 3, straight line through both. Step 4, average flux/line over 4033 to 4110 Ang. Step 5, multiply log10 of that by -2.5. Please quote 0.039 mag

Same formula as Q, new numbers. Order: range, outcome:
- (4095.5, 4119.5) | 0.527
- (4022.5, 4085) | 0.506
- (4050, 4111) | 0.518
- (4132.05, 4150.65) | 0.533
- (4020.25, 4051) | 0.509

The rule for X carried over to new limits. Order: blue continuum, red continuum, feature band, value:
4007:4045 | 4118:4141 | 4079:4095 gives -0.061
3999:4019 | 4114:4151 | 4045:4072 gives 0.060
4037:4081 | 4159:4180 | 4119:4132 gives -0.038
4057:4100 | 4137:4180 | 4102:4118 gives -0.028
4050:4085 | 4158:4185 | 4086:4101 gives -0.076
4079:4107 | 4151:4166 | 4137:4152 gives 0.019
